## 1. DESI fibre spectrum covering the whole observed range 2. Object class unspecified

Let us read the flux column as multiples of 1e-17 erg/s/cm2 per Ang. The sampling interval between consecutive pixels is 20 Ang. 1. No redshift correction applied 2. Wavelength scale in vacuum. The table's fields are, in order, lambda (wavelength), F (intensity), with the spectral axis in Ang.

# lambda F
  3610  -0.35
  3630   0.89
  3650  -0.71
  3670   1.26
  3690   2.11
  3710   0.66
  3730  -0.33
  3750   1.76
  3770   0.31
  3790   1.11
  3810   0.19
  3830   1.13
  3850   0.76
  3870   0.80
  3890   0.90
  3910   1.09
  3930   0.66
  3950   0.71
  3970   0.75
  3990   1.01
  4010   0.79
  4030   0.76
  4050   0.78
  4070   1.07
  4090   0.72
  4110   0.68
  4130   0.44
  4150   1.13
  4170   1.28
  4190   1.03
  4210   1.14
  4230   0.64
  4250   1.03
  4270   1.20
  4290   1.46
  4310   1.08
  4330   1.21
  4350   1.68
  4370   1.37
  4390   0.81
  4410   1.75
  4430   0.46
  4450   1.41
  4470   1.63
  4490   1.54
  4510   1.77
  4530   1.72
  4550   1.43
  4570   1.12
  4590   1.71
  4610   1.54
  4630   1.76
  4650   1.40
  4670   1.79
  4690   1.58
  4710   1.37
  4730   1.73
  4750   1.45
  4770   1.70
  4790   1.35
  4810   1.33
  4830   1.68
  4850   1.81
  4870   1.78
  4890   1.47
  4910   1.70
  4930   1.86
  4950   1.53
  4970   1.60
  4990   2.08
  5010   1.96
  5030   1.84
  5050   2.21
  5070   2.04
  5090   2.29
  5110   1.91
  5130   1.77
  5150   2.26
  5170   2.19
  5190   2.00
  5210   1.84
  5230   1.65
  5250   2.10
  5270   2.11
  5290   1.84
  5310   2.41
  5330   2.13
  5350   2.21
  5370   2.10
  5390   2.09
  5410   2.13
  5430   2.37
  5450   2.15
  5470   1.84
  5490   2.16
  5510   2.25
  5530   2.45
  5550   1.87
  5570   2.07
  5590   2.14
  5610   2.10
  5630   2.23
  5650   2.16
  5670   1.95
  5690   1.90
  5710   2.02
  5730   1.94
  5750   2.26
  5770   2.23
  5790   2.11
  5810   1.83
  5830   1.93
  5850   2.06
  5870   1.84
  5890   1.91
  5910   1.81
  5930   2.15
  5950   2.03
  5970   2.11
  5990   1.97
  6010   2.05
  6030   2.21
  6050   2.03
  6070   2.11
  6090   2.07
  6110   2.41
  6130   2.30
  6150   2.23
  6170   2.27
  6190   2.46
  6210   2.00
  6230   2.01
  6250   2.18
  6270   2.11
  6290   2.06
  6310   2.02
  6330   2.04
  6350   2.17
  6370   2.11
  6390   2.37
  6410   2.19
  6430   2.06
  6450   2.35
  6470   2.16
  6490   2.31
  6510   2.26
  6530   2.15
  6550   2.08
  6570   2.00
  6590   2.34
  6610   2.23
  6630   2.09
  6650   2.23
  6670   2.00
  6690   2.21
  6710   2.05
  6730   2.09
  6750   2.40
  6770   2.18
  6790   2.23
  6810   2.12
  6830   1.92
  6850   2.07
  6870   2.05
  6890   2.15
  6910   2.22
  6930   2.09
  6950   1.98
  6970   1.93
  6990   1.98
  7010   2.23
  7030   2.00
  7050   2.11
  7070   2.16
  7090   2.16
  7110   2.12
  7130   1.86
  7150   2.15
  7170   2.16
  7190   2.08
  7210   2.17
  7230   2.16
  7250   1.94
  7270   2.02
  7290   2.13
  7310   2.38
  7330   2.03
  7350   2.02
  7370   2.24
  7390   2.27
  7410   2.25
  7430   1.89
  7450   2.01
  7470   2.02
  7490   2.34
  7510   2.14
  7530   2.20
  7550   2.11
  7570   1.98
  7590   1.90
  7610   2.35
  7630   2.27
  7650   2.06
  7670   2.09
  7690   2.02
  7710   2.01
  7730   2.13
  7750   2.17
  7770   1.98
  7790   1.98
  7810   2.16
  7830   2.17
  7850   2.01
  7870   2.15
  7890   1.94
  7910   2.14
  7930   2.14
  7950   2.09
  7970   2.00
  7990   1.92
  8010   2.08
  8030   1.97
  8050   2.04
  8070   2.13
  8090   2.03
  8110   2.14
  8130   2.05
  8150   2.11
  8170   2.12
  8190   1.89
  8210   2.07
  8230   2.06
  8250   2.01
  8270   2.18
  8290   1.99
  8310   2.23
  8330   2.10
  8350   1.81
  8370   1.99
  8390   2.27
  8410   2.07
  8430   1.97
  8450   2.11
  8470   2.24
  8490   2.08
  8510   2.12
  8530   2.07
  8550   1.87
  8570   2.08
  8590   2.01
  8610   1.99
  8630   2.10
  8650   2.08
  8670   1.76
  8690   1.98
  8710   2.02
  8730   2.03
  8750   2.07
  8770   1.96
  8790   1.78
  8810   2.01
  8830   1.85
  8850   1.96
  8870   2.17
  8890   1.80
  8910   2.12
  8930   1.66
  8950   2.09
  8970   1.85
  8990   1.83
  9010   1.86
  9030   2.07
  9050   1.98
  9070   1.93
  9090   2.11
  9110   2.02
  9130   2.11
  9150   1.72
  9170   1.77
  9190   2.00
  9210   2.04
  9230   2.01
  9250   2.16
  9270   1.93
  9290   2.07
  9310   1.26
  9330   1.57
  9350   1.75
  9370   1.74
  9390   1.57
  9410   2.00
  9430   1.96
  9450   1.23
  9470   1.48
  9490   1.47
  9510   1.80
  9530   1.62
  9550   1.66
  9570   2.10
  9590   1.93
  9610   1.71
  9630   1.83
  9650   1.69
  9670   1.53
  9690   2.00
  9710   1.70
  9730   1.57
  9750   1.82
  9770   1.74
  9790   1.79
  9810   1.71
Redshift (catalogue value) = 0.115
